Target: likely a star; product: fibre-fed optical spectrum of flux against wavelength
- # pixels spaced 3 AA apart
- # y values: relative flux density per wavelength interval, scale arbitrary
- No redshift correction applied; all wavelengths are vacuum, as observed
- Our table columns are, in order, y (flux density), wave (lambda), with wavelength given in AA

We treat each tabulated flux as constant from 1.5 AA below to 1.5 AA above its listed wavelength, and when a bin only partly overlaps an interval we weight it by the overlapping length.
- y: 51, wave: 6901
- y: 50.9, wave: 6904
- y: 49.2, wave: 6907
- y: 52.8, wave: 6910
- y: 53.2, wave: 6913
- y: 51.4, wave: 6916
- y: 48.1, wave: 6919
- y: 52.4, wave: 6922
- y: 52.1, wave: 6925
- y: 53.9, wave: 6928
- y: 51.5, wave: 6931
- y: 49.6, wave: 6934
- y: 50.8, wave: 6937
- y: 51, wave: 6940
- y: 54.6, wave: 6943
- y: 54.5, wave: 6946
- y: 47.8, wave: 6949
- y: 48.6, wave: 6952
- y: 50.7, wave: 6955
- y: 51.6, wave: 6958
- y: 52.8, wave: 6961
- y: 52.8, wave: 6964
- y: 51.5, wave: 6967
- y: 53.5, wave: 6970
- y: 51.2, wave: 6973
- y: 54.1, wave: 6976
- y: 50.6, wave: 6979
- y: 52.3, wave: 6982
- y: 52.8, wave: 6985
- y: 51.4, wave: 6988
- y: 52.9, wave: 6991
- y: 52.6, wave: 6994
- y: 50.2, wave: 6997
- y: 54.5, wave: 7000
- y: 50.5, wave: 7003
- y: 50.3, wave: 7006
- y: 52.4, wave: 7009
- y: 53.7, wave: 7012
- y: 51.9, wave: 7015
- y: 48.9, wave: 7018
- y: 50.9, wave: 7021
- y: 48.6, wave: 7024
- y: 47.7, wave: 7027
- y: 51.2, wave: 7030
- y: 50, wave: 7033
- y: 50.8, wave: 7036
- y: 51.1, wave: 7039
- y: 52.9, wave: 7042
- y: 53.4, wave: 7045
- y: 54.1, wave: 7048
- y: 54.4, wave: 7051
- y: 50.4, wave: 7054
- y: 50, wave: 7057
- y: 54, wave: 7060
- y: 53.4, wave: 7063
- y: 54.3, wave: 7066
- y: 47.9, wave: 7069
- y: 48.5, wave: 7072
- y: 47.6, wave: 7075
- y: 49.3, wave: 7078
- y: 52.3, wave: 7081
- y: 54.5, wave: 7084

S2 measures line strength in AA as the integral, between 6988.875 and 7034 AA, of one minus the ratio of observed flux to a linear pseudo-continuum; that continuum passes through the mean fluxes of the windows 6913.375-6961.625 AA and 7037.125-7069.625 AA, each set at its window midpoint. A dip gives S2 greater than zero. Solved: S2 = 0.8 AA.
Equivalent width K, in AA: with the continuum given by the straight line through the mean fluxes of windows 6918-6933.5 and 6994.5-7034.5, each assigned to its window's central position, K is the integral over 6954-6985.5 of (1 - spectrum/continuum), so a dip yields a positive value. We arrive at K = -0.6 AA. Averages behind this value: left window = 51.6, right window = 50.9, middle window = 52.2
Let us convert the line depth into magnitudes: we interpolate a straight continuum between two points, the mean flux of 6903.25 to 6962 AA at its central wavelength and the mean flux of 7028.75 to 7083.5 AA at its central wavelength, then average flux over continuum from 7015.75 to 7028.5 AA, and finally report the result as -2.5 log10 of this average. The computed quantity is 0.05 mag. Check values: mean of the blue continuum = 51.4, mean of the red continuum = 51.5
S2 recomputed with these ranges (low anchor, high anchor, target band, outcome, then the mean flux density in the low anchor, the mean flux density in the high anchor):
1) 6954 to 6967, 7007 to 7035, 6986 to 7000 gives -0.2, 52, 50.6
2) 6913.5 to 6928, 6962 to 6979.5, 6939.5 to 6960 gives 0.3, 51.5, 52.4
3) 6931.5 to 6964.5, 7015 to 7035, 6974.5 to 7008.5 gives -1.1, 51.3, 49.8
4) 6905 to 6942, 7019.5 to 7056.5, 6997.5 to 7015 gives -0.3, 51.4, 51.3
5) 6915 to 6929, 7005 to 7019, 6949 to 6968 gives 0.2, 51.5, 51.6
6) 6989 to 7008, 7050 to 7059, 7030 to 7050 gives -0.2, 51.8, 51.6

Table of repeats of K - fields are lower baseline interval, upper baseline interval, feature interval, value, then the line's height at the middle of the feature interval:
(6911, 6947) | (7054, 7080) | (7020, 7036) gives 0.4 AA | 51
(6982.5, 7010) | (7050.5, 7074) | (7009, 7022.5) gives 0.1 AA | 51.8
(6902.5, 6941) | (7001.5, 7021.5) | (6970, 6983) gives -0.2 AA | 51.3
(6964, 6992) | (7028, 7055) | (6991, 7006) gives 0.1 AA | 52.2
